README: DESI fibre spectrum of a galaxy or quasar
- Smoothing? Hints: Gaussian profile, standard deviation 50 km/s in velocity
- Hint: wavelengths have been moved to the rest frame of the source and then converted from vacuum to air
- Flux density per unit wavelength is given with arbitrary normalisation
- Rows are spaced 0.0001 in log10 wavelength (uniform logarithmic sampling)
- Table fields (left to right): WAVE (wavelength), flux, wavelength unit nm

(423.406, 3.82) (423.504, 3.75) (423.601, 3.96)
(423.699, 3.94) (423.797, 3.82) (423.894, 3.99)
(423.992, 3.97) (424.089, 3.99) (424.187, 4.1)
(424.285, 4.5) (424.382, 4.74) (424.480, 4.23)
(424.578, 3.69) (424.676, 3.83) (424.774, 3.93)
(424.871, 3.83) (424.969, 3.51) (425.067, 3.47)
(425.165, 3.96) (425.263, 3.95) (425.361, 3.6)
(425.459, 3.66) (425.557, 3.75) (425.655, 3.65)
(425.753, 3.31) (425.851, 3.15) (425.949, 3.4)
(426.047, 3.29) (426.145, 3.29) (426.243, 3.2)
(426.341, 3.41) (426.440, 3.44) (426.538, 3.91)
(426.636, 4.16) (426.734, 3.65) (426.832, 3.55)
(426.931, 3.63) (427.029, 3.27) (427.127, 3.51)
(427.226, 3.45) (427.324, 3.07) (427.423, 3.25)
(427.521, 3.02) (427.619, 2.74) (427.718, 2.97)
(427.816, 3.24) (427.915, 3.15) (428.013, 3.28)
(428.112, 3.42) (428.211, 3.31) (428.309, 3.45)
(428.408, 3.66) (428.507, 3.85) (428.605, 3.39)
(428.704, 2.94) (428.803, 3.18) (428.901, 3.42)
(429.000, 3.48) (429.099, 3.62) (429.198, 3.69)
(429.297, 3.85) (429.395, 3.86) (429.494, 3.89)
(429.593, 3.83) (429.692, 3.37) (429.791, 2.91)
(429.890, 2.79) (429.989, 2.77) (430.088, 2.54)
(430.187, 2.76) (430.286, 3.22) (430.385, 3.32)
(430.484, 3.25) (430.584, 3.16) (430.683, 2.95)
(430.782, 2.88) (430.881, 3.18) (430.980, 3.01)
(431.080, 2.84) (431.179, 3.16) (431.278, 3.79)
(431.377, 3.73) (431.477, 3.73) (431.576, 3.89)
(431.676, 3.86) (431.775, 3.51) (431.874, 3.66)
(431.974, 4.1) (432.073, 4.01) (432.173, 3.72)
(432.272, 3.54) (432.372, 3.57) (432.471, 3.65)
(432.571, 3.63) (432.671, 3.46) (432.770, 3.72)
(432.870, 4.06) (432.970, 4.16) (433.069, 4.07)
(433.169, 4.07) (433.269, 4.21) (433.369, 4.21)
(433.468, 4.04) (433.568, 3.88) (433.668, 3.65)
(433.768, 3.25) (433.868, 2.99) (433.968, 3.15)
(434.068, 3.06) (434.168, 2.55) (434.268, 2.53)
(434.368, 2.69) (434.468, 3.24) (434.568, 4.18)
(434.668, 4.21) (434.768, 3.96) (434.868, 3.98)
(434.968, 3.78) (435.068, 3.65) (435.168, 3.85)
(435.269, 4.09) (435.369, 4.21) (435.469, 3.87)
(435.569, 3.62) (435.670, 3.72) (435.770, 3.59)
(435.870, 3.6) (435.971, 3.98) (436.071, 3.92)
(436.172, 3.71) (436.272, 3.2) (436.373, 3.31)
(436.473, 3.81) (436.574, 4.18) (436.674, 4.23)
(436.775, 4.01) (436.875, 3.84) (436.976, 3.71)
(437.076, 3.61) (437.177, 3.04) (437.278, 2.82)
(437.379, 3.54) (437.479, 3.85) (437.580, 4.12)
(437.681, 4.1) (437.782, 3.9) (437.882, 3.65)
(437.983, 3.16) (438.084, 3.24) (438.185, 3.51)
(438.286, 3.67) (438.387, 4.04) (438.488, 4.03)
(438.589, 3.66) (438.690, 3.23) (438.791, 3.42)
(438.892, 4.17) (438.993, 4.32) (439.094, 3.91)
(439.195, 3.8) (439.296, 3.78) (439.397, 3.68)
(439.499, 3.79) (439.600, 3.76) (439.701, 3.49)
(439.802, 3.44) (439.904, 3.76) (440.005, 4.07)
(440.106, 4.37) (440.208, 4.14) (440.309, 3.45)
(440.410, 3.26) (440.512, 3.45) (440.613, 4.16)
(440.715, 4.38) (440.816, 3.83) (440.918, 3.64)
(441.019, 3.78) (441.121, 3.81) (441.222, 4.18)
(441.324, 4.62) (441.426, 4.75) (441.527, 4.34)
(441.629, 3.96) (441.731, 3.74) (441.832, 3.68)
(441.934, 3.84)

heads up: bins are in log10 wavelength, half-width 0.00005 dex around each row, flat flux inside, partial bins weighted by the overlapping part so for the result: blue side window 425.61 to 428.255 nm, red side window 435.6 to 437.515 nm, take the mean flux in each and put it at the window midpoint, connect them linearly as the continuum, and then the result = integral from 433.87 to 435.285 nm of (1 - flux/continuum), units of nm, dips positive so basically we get 0.05 nm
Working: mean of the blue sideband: 3.36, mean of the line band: 3.46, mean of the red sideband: 3.66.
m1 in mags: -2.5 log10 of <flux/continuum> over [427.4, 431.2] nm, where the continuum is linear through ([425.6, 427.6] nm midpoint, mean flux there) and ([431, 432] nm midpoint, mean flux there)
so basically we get 0.09 mag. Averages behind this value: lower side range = 3.42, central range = 3.25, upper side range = 3.6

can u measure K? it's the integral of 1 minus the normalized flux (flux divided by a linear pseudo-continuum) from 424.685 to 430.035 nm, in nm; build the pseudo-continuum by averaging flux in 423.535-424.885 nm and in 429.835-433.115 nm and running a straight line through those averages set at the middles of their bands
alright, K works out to 0.46 nm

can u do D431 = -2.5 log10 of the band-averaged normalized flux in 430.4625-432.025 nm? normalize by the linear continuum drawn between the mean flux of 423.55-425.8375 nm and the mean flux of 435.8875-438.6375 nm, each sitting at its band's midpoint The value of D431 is 0.108 mag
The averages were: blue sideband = 3.87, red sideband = 3.7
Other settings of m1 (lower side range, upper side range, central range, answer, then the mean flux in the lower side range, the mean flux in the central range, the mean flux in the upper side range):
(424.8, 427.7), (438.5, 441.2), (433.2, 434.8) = 0.05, 3.48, 3.49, 3.8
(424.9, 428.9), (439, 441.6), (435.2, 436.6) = 0.00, 3.43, 3.76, 3.91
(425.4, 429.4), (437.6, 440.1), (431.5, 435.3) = -0.03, 3.42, 3.68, 3.75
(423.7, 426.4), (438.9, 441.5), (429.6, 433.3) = 0.11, 3.75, 3.47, 3.91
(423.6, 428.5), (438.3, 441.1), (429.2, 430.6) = 0.12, 3.6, 3.27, 3.81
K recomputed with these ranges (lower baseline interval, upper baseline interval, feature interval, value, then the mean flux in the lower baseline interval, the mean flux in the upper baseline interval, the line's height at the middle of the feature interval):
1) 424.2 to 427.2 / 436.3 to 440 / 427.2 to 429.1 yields 0.21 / 3.68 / 3.71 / 3.69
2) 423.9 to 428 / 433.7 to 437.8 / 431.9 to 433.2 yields -0.07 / 3.6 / 3.62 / 3.61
